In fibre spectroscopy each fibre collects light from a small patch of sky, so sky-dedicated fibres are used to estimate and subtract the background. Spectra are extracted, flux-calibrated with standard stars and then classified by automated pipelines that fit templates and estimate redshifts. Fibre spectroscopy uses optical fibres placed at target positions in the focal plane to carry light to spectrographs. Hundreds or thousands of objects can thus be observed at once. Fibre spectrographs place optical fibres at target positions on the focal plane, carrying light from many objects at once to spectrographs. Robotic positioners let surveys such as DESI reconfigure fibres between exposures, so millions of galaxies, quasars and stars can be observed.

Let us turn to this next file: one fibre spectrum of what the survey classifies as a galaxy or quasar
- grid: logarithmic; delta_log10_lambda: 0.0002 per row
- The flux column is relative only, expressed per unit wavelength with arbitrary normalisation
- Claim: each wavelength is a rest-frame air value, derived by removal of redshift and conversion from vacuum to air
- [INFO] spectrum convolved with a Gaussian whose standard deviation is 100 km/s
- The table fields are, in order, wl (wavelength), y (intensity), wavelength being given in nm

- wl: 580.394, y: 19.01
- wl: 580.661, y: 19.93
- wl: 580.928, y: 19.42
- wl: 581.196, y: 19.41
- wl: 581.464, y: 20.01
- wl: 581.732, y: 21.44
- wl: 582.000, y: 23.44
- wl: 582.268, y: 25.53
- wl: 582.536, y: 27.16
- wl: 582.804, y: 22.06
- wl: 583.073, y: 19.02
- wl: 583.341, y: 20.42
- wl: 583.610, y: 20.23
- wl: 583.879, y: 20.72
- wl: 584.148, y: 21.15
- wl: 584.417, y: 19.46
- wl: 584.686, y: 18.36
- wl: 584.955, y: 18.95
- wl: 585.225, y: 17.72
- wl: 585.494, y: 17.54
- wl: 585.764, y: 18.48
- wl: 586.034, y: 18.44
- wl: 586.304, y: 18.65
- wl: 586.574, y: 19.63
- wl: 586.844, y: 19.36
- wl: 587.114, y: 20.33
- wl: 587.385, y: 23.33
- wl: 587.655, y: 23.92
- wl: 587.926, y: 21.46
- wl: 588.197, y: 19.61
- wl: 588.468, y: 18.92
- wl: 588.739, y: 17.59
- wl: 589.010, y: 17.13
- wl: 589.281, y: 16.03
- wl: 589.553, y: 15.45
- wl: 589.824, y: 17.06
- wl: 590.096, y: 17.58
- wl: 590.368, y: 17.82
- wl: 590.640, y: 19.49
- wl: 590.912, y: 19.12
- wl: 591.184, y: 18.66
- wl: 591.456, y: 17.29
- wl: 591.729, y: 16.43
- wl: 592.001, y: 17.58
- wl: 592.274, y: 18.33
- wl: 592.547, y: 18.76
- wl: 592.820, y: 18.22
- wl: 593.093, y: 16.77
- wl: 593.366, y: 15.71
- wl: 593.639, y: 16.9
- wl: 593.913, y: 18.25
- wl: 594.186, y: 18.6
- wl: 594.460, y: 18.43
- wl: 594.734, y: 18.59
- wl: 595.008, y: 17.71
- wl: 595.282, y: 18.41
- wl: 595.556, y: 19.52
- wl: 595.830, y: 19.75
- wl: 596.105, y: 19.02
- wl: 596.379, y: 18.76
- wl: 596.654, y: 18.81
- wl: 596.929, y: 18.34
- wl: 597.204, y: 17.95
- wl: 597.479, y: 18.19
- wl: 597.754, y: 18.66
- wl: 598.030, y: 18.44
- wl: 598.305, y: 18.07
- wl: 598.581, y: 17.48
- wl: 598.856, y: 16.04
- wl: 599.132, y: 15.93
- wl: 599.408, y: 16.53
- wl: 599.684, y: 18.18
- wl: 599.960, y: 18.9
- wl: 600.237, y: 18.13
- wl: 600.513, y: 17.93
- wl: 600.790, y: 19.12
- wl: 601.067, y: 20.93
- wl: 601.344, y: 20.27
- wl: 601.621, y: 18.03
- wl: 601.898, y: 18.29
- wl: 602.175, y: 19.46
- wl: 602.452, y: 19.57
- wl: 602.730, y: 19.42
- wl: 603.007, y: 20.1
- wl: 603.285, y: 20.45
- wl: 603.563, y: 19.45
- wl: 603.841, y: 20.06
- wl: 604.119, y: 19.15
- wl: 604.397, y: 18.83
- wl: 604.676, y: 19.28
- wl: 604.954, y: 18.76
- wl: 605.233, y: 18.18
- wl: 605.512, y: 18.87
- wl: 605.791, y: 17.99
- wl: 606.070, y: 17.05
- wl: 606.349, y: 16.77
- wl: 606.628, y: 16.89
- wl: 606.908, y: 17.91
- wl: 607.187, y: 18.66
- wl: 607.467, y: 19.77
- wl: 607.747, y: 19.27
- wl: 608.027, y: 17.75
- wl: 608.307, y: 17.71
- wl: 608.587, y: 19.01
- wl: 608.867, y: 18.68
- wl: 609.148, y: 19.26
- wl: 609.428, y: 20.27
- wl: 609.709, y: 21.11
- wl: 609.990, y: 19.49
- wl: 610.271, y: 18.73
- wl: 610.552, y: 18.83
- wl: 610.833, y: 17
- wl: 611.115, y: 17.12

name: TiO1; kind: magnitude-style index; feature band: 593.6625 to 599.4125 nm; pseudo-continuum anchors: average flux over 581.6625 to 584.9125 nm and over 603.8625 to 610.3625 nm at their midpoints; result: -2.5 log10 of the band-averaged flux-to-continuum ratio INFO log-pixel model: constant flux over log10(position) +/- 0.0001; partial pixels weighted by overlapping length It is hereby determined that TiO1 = 0.10 mag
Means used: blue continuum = 21.5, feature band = 18.2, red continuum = 18.7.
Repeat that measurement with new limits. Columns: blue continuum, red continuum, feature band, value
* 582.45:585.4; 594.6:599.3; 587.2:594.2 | 0.053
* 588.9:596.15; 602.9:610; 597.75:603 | 0.000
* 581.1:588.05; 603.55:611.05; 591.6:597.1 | 0.093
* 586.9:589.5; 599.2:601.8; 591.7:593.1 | 0.083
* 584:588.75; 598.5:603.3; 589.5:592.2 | 0.093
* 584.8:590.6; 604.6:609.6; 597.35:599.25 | 0.064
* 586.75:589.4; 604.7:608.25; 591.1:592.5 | 0.104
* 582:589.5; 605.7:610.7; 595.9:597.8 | 0.045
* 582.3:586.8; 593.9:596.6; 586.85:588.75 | -0.066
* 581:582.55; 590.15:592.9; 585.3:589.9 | 0.047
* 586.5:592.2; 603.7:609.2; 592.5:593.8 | 0.090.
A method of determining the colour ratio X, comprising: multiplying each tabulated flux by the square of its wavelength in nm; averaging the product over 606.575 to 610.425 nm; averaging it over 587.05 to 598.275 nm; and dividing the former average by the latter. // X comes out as 1.08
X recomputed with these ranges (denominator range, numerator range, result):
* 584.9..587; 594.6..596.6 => 1.05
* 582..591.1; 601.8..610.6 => 1.03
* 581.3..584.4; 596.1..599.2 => 0.87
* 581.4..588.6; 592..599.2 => 0.91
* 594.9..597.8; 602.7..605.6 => 1.06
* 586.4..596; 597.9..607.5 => 1.04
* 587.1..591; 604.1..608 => 1.03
